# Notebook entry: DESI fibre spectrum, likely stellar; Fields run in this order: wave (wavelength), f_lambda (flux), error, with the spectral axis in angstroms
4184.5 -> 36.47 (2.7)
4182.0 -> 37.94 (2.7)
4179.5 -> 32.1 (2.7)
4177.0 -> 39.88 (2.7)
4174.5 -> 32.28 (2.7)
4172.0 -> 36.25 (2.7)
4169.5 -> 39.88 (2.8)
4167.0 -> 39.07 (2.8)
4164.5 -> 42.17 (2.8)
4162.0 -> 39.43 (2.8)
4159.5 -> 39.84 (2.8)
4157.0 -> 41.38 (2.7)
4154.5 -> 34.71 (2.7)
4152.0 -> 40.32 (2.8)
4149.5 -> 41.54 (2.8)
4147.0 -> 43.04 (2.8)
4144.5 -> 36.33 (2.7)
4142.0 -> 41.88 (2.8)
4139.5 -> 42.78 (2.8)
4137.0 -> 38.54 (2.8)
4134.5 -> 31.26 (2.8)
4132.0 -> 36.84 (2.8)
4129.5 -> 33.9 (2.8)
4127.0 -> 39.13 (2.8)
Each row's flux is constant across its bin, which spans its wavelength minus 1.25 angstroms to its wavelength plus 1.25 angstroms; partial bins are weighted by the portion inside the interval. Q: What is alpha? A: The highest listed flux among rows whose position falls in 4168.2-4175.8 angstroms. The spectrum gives 39.88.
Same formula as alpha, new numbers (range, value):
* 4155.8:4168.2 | 42.17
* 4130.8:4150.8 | 43.04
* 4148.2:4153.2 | 41.54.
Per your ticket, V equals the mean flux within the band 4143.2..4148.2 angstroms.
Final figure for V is 39.7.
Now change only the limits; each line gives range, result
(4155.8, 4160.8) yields 40.6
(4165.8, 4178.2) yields 37.5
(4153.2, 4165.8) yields 39.5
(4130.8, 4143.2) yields 38.3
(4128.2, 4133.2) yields 35.4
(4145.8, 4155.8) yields 39.9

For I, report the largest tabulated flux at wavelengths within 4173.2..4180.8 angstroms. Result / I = 39.88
